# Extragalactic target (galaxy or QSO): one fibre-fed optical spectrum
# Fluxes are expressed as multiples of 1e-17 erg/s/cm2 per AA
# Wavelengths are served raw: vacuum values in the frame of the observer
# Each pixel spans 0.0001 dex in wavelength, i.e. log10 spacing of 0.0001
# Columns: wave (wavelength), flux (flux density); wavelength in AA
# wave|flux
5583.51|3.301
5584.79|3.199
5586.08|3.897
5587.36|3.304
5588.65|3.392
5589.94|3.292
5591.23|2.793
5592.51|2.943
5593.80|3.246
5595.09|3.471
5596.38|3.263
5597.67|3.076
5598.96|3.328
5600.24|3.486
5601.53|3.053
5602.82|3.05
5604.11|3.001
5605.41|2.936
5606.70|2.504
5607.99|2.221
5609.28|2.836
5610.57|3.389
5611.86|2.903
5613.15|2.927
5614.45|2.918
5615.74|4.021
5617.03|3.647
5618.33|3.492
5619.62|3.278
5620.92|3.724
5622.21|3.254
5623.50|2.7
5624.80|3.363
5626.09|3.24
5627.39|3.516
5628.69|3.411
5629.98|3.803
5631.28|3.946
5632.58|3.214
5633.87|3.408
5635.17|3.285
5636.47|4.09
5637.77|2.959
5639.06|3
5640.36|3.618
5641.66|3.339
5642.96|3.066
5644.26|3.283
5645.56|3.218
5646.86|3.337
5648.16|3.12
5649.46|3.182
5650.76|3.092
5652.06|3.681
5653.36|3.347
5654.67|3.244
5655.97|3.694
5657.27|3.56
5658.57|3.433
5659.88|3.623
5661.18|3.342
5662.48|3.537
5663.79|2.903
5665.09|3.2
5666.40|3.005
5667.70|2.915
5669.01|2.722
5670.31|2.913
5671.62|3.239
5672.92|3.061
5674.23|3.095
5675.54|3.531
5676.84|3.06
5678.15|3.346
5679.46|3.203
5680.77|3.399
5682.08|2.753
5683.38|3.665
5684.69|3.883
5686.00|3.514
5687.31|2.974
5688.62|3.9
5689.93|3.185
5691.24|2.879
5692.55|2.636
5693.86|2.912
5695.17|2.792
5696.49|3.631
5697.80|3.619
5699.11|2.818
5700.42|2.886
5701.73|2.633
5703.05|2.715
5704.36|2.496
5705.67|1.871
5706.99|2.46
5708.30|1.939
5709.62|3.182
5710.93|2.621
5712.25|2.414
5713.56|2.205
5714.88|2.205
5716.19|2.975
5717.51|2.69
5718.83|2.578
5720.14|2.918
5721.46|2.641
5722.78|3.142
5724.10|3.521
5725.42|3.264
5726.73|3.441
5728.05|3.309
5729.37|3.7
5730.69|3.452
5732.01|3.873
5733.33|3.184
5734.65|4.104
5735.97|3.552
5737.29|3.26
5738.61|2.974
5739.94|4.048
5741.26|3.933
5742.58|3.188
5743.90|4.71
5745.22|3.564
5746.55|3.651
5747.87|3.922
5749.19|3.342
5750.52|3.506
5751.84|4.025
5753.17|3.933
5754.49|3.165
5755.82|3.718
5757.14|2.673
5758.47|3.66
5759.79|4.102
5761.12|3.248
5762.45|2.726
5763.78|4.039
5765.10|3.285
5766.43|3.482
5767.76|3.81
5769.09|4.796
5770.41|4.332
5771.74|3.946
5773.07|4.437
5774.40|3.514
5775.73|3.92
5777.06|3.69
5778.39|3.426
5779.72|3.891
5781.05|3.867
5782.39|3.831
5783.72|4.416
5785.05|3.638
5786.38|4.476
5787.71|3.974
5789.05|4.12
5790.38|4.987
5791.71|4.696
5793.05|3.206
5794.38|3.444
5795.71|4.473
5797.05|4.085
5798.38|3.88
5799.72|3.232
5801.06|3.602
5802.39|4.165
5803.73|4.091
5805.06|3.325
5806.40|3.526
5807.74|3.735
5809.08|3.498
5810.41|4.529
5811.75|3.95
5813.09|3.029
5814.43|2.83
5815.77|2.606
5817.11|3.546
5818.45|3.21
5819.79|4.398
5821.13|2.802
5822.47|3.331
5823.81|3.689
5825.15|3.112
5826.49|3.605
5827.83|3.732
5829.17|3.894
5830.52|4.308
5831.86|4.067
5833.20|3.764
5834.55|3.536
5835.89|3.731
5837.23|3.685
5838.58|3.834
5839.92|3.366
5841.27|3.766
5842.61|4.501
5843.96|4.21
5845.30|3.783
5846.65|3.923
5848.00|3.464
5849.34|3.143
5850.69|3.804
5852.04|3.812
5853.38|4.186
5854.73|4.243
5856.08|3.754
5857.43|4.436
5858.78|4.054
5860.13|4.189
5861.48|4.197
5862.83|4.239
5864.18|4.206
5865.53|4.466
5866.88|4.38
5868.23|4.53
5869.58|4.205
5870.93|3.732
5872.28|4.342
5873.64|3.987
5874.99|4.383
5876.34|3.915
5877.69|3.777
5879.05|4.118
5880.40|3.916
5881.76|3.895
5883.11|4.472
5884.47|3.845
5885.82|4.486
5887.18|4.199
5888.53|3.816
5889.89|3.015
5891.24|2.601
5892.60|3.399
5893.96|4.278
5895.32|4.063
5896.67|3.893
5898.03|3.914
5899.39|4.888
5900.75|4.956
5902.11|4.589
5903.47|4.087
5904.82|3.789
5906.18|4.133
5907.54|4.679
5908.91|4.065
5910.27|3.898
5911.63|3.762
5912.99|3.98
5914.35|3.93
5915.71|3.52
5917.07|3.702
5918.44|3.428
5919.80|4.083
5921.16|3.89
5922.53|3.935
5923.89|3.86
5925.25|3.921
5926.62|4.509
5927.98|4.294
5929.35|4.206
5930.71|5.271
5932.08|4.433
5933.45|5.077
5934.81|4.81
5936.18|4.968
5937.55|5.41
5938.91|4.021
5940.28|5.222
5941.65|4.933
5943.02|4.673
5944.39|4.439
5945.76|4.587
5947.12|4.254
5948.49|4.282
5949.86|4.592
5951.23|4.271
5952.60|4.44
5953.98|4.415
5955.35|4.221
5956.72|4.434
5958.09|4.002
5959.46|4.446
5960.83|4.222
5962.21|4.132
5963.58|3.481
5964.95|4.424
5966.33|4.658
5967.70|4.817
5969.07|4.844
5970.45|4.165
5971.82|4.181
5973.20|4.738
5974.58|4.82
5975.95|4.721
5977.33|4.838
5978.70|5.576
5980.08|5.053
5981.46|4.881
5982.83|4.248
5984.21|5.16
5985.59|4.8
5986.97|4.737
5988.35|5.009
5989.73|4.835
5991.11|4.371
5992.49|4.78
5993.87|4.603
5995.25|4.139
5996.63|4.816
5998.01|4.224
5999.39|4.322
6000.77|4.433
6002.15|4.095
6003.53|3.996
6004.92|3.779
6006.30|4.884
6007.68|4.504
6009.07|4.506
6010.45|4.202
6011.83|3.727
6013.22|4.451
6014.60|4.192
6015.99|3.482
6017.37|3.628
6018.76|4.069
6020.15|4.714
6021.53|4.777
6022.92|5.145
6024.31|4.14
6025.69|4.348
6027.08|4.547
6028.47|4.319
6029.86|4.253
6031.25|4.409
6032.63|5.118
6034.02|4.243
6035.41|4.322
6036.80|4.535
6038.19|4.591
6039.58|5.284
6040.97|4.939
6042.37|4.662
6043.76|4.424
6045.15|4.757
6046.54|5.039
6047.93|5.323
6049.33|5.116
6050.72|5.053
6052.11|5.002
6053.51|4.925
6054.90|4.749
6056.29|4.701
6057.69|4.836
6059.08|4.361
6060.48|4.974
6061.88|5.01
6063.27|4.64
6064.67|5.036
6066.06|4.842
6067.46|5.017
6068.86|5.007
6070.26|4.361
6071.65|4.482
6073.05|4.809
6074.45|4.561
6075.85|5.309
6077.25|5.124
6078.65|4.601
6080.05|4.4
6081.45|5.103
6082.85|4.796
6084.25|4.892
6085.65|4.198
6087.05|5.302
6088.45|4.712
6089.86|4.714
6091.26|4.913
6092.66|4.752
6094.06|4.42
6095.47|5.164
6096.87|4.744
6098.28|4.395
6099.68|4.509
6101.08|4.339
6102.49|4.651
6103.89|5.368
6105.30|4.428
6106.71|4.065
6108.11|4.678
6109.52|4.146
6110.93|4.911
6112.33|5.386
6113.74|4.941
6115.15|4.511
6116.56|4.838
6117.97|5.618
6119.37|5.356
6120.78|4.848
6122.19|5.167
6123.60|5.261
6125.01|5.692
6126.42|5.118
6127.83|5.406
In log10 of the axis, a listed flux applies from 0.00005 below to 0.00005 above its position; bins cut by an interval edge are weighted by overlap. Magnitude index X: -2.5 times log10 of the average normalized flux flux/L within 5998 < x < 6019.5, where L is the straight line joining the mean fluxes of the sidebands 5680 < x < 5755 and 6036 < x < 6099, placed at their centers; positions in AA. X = 0.10 mag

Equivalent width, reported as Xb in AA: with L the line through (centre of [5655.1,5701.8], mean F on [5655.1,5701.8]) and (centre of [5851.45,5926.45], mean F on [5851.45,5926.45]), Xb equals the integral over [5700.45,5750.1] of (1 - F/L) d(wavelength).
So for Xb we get 4.1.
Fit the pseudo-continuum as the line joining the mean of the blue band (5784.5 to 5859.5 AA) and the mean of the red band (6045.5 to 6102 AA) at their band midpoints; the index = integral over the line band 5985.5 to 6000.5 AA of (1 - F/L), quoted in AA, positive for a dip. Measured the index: -0.4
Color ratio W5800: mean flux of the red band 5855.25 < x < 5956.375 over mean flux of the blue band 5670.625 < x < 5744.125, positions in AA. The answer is 1.35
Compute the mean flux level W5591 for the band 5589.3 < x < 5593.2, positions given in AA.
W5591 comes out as 3.01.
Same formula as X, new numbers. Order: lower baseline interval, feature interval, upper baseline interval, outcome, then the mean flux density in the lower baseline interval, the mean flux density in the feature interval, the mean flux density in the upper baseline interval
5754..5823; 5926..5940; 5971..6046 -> -0.112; 3.74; 4.72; 4.52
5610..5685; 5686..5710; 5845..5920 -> 0.200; 3.31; 2.88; 4.01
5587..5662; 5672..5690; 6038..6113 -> 0.043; 3.27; 3.33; 4.79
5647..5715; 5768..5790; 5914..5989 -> -0.128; 3.07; 4.03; 4.48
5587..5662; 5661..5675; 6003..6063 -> 0.111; 3.27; 3.08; 4.56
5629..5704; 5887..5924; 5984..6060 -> 0.050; 3.25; 3.94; 4.55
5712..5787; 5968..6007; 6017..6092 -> -0.035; 3.54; 4.61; 4.73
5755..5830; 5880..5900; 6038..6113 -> 0.052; 3.74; 3.91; 4.79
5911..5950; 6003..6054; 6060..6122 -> 0.023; 4.34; 4.52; 4.8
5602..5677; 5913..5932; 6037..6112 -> 0.050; 3.25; 4.05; 4.78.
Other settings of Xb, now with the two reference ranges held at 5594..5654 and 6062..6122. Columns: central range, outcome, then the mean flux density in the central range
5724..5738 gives 0.4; 3.51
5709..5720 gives 2.9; 2.62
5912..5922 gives 1.0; 3.79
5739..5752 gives -0.4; 3.76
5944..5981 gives -1.0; 4.49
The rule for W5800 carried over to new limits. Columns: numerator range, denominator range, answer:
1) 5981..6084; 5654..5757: 1.44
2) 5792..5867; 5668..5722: 1.29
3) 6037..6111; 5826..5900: 1.20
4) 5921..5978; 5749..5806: 1.17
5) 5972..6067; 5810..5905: 1.18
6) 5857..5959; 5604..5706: 1.31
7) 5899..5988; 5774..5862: 1.17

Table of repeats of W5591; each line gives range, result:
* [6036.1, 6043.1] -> 4.8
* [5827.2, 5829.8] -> 3.82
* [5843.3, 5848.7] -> 3.84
